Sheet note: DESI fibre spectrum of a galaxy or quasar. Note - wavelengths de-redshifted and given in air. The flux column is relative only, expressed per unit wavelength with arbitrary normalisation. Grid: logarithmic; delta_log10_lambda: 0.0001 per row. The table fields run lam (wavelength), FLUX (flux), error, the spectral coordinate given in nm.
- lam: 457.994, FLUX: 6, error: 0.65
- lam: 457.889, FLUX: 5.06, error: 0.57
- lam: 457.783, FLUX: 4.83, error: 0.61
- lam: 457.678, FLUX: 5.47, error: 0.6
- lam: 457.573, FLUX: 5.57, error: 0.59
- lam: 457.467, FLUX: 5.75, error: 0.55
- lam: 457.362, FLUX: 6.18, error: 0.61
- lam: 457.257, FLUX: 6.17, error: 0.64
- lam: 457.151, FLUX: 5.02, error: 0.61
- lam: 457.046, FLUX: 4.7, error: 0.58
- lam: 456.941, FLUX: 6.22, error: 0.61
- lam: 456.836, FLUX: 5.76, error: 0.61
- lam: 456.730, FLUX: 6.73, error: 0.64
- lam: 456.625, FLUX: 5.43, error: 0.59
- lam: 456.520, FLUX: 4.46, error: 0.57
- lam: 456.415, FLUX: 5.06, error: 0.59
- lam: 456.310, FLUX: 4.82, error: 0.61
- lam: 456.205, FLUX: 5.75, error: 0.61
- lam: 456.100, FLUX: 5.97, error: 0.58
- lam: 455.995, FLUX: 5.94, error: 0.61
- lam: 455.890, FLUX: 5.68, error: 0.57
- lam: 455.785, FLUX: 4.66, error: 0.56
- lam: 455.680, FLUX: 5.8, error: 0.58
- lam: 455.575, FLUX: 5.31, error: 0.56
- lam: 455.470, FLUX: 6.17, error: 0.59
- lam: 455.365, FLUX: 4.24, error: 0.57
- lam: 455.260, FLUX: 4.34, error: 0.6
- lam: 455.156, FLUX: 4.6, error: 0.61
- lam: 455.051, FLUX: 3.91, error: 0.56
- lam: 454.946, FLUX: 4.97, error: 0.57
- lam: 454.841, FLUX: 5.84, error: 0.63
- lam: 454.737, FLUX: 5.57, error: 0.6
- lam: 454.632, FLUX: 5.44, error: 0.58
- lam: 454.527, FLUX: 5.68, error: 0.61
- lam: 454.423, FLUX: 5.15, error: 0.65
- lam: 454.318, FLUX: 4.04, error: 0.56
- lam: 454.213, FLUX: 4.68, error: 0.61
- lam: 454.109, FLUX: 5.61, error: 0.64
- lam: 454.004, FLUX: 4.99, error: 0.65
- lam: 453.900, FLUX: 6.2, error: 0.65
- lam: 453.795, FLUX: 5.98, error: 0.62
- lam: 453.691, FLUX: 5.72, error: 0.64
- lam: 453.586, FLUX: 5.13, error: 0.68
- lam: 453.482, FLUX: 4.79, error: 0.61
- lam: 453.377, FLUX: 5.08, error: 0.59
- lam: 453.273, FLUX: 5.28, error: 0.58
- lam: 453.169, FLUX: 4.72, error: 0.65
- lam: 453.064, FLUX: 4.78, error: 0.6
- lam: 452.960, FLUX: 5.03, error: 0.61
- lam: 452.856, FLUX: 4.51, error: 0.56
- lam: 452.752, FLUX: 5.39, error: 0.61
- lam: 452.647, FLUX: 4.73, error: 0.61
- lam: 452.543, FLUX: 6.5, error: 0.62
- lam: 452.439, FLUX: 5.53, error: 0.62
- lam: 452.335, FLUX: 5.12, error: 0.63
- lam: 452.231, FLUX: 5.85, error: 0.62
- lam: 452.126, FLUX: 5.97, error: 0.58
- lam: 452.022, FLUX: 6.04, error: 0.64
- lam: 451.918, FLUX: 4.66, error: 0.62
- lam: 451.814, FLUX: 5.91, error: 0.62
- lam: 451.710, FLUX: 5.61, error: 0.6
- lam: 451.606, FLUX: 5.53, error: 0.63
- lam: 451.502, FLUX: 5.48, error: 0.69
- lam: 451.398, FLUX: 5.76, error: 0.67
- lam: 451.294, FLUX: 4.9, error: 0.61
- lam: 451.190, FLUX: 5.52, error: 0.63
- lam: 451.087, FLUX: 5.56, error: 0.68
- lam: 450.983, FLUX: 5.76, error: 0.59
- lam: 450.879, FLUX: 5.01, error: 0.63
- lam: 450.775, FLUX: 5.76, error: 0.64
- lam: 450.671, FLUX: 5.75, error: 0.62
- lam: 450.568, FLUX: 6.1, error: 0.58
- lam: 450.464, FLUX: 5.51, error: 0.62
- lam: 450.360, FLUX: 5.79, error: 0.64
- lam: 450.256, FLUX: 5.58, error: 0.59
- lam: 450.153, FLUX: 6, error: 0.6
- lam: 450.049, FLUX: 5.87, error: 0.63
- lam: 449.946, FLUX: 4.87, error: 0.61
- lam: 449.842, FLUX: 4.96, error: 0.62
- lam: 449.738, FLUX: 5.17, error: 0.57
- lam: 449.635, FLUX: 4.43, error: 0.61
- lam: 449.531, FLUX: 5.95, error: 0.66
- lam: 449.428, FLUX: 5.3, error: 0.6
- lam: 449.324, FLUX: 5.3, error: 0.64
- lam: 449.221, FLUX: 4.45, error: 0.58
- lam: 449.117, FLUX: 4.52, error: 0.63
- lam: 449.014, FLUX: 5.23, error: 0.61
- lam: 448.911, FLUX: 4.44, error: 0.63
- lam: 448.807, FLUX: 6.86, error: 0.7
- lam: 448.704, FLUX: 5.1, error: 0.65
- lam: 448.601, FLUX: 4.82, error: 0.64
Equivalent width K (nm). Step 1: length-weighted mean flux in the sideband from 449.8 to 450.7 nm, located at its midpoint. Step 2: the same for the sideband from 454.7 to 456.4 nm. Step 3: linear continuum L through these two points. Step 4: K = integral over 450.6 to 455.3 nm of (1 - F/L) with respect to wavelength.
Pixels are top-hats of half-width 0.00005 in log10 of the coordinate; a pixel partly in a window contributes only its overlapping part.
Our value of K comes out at 0.10 nm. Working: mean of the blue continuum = 5.61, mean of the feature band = 5.3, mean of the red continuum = 5.22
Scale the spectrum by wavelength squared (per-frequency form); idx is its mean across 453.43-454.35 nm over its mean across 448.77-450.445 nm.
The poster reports 1.0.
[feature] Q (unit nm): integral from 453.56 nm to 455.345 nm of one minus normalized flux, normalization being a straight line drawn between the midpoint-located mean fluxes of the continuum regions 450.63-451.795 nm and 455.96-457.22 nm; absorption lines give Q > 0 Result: 0.114 nm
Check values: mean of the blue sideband 5.52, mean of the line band 5.15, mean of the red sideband 5.49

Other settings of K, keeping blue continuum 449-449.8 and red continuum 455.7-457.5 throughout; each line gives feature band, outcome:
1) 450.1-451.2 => -0.12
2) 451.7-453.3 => -0.03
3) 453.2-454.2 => -0.01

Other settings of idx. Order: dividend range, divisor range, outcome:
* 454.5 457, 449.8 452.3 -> 0.98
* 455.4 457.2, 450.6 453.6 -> 1.04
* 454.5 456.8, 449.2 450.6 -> 1.01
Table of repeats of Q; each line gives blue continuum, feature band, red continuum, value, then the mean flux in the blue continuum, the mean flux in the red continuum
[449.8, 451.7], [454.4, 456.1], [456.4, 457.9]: 0.090 nm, 5.54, 5.52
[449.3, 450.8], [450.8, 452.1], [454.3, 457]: -0.013 nm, 5.49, 5.3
